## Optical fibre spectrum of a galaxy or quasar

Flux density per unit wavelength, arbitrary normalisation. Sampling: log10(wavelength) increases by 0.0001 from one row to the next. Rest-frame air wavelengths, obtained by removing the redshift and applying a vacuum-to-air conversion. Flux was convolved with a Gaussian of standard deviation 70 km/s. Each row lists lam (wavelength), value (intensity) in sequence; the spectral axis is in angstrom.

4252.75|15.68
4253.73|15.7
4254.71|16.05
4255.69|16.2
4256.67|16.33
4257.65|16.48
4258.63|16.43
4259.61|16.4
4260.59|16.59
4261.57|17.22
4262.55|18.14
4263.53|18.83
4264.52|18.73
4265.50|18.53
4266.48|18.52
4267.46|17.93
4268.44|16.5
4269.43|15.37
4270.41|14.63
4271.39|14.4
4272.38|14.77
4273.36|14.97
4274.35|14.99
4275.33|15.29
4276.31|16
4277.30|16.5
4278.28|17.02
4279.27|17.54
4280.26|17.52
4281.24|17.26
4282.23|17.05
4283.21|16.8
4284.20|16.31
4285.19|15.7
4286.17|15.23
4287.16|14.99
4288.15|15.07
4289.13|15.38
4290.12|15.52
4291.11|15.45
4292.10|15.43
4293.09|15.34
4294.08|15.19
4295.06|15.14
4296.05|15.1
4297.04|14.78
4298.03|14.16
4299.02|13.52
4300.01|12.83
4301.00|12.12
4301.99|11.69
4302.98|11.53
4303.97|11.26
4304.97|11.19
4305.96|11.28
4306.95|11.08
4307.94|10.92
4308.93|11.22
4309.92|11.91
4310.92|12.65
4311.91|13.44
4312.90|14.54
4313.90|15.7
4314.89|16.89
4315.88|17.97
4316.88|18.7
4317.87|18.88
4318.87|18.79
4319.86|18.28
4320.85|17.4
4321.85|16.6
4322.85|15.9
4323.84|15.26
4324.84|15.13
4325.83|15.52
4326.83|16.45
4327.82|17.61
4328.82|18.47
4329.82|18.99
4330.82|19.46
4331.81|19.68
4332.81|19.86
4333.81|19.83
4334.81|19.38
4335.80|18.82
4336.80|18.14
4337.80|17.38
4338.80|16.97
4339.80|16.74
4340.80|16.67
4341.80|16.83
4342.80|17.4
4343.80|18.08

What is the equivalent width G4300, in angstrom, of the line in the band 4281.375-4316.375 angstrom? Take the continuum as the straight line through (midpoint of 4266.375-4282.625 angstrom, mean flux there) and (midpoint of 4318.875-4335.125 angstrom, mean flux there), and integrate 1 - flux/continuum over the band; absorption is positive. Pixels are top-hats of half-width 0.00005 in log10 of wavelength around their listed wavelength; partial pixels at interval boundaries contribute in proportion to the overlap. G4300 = 5.7 angstrom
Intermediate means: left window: 16.2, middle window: 14.2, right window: 17.8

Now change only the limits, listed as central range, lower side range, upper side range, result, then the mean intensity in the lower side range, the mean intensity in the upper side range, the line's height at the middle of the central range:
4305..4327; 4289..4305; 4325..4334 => 1.9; 13.9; 18.3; 16.4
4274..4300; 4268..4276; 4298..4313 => -3.6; 15.1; 12.1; 13.8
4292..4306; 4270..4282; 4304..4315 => 0.3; 15.9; 12.6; 13.6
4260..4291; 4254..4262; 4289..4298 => -1.1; 16.4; 15.2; 15.8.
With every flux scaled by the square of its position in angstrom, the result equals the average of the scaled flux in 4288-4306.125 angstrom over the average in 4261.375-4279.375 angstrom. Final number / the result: 0.84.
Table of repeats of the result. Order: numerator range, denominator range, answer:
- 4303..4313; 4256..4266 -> 0.70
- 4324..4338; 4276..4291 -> 1.14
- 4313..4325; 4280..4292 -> 1.09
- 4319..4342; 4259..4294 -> 1.11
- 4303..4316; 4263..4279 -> 0.80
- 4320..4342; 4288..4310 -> 1.34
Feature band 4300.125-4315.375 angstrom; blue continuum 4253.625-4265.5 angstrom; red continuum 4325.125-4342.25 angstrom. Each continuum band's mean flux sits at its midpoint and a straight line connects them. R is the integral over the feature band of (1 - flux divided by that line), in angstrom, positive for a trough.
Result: 4.5 angstrom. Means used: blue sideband 17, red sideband 18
